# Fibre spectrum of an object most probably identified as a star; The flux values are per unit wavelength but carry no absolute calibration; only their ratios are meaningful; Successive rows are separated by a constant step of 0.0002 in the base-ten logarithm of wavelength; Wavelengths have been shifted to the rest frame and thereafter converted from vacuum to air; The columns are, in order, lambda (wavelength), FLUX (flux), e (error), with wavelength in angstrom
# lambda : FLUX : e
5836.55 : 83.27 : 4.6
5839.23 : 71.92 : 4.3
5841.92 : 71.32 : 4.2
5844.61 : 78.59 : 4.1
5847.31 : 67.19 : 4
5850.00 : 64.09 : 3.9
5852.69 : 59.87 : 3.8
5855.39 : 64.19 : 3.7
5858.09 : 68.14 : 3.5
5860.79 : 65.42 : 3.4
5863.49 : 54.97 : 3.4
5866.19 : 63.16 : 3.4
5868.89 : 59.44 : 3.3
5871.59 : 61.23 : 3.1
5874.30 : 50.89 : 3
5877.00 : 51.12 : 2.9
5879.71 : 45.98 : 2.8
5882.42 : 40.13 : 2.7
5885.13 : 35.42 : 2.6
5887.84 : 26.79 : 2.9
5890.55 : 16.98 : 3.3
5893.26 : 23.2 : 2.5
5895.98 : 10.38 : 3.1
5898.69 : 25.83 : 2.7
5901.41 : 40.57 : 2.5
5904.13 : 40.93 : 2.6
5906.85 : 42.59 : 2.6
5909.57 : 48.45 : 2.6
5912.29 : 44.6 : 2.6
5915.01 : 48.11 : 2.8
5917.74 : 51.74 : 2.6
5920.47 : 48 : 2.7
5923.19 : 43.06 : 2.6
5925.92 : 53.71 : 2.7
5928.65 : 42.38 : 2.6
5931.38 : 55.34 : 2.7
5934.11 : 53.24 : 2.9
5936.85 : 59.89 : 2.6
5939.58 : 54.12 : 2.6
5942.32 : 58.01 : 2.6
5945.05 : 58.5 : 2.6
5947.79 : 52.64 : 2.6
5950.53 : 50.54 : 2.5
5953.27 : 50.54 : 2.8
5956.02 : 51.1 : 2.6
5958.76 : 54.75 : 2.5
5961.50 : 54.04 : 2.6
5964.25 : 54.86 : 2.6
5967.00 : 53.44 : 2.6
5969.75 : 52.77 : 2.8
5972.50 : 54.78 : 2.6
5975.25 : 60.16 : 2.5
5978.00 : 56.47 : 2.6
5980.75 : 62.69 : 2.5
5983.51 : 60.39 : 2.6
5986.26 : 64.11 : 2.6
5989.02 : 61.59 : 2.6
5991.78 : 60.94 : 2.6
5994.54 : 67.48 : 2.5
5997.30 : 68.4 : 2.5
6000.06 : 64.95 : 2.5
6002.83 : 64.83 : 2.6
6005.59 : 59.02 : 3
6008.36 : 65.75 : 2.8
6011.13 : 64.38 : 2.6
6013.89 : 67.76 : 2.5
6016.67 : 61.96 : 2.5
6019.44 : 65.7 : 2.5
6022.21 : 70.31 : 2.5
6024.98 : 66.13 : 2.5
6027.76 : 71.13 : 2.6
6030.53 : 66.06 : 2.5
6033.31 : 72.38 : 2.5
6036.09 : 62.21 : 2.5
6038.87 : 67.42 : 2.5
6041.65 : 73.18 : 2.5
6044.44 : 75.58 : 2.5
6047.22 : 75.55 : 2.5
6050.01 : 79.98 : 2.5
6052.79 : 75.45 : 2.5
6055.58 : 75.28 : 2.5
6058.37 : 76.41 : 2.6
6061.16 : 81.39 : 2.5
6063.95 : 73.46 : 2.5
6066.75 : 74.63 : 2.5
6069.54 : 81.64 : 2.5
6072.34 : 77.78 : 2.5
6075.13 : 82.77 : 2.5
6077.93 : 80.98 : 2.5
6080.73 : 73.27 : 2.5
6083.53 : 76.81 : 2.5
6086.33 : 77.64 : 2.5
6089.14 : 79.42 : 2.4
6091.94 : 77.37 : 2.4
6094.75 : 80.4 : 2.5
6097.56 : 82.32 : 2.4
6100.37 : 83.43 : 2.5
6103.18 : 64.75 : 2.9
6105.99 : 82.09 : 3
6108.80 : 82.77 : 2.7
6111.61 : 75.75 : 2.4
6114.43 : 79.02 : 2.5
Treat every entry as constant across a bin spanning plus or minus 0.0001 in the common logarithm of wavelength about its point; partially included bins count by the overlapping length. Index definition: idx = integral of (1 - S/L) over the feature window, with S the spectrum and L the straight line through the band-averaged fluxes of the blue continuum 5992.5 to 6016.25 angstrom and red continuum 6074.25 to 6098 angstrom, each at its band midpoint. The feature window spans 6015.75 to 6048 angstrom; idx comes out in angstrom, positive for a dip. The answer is 0.3 angstrom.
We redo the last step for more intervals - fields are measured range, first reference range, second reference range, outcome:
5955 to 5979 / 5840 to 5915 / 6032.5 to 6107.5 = 2.8 angstrom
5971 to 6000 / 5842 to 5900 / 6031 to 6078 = 1.7 angstrom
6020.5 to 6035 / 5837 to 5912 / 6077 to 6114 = 0.1 angstrom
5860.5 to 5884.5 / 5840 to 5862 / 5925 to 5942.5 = 3.9 angstrom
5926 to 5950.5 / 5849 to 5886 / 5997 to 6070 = 3.2 angstrom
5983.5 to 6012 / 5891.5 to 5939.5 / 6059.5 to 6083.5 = -1.1 angstrom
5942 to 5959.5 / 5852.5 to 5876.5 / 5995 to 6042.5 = 2.9 angstrom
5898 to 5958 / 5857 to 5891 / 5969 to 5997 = 6.7 angstrom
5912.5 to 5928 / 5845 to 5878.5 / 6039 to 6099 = 4.1 angstrom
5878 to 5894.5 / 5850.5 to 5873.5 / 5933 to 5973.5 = 7.7 angstrom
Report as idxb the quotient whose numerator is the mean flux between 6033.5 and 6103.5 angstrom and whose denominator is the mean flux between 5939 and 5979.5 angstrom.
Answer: 1.40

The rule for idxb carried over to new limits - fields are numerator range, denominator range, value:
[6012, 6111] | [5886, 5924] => 2.05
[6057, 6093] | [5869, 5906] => 2.11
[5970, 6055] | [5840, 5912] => 1.35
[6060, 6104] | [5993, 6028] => 1.19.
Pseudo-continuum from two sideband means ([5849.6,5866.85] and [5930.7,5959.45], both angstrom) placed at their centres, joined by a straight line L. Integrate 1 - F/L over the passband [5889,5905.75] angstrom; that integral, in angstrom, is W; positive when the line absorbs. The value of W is 9.2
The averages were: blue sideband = 62.7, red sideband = 54.4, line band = 26.6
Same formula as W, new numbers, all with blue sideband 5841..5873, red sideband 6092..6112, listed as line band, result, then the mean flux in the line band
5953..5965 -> 2.95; 53.2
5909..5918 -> 2.67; 47.8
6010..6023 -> 1.42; 65.9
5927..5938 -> 2.62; 52.6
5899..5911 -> 4.59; 41.6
